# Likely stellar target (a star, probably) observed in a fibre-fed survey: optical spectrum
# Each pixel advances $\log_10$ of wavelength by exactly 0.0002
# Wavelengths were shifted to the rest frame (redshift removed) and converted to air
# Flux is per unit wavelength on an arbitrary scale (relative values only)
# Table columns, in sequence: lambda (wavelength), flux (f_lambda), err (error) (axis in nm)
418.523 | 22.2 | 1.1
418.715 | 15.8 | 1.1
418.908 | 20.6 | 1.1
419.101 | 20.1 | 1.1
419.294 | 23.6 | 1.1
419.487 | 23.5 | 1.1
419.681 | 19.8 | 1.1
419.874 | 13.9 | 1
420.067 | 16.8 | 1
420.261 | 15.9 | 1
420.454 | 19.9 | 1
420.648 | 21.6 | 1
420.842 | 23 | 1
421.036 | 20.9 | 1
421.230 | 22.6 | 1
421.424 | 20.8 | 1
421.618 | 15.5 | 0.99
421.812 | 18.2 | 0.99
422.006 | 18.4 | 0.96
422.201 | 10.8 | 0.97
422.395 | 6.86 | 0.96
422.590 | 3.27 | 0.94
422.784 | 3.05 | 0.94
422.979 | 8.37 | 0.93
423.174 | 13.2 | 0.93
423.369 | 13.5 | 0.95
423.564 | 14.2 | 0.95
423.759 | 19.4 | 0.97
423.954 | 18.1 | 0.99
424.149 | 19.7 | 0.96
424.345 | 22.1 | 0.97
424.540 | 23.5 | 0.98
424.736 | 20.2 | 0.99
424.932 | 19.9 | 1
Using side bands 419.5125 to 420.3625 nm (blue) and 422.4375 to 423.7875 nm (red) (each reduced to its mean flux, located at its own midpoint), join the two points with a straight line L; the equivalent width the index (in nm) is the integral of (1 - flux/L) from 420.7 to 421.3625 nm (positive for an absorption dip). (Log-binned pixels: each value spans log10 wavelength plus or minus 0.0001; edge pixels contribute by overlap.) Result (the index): -0.33 nm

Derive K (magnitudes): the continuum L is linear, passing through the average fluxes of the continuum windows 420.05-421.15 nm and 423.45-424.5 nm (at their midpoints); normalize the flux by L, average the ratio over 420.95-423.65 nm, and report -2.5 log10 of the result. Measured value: 0.40 mag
